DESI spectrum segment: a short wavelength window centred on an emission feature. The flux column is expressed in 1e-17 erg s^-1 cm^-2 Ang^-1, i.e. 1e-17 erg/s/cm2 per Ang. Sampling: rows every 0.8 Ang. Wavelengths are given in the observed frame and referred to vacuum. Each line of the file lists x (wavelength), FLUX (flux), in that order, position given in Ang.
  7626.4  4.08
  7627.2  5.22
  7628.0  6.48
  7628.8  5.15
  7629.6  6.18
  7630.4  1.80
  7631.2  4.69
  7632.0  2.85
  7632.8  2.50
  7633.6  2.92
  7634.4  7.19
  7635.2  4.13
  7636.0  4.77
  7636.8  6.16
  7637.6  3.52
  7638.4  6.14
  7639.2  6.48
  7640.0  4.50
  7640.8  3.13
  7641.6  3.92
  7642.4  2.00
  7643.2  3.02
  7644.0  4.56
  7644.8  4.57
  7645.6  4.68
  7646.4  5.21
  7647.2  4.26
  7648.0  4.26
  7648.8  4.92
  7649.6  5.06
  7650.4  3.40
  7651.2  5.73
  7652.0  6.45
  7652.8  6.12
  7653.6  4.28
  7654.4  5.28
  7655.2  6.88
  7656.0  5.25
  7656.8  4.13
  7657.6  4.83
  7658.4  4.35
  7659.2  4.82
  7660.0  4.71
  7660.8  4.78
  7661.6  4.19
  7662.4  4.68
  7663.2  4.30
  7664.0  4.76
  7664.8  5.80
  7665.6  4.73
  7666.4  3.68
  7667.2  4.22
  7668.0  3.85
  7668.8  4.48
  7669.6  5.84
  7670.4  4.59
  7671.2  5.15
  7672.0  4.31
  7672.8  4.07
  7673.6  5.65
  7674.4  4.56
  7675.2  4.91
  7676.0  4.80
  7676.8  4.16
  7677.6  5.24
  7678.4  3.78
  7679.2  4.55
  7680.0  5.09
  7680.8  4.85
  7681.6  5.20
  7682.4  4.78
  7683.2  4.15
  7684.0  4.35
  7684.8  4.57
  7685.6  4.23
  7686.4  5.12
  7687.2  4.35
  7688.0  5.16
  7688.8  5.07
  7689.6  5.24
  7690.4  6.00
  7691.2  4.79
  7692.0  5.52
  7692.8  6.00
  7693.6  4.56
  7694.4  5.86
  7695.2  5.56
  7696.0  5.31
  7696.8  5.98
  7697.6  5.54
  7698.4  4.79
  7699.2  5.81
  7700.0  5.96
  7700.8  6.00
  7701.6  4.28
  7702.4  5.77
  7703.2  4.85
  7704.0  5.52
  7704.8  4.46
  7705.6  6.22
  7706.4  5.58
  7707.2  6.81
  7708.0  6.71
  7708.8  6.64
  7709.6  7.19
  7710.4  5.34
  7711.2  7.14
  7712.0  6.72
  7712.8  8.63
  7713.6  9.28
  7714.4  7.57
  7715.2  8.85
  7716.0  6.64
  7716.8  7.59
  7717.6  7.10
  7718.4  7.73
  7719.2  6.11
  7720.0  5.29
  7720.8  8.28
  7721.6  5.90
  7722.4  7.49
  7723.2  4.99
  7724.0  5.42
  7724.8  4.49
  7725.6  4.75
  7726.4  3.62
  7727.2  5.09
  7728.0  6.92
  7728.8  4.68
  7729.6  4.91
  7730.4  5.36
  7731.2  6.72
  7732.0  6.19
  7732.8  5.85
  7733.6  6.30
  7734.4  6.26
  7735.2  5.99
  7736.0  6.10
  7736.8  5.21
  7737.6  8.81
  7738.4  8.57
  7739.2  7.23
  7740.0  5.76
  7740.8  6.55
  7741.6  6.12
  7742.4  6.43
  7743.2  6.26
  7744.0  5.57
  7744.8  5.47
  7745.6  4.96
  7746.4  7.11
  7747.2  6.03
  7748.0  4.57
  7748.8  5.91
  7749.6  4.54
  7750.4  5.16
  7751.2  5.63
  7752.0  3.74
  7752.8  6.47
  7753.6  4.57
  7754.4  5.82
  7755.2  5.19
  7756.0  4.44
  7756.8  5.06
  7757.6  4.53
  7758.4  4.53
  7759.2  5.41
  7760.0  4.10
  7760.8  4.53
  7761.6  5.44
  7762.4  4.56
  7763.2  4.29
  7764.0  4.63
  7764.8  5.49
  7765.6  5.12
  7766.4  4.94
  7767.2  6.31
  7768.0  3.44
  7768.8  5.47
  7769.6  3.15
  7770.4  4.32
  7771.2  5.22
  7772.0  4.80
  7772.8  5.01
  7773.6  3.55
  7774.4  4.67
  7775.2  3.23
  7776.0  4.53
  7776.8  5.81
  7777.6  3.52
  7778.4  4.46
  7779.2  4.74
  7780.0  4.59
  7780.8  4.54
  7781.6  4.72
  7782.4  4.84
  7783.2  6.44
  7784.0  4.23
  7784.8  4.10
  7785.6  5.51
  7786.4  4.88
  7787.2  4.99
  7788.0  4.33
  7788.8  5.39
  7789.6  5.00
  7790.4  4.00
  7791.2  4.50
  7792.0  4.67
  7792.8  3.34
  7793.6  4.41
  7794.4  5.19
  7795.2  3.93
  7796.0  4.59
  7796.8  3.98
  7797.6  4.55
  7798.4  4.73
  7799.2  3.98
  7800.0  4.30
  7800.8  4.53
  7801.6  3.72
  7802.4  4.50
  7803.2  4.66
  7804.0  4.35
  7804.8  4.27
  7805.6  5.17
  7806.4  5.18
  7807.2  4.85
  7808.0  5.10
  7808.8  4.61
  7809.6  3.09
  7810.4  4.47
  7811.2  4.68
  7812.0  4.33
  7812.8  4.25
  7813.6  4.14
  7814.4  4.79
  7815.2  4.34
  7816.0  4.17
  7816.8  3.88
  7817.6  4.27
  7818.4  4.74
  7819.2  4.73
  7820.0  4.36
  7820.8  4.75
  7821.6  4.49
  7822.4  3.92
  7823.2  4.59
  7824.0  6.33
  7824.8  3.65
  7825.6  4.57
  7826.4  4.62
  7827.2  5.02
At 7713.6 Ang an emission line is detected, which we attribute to H-alpha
